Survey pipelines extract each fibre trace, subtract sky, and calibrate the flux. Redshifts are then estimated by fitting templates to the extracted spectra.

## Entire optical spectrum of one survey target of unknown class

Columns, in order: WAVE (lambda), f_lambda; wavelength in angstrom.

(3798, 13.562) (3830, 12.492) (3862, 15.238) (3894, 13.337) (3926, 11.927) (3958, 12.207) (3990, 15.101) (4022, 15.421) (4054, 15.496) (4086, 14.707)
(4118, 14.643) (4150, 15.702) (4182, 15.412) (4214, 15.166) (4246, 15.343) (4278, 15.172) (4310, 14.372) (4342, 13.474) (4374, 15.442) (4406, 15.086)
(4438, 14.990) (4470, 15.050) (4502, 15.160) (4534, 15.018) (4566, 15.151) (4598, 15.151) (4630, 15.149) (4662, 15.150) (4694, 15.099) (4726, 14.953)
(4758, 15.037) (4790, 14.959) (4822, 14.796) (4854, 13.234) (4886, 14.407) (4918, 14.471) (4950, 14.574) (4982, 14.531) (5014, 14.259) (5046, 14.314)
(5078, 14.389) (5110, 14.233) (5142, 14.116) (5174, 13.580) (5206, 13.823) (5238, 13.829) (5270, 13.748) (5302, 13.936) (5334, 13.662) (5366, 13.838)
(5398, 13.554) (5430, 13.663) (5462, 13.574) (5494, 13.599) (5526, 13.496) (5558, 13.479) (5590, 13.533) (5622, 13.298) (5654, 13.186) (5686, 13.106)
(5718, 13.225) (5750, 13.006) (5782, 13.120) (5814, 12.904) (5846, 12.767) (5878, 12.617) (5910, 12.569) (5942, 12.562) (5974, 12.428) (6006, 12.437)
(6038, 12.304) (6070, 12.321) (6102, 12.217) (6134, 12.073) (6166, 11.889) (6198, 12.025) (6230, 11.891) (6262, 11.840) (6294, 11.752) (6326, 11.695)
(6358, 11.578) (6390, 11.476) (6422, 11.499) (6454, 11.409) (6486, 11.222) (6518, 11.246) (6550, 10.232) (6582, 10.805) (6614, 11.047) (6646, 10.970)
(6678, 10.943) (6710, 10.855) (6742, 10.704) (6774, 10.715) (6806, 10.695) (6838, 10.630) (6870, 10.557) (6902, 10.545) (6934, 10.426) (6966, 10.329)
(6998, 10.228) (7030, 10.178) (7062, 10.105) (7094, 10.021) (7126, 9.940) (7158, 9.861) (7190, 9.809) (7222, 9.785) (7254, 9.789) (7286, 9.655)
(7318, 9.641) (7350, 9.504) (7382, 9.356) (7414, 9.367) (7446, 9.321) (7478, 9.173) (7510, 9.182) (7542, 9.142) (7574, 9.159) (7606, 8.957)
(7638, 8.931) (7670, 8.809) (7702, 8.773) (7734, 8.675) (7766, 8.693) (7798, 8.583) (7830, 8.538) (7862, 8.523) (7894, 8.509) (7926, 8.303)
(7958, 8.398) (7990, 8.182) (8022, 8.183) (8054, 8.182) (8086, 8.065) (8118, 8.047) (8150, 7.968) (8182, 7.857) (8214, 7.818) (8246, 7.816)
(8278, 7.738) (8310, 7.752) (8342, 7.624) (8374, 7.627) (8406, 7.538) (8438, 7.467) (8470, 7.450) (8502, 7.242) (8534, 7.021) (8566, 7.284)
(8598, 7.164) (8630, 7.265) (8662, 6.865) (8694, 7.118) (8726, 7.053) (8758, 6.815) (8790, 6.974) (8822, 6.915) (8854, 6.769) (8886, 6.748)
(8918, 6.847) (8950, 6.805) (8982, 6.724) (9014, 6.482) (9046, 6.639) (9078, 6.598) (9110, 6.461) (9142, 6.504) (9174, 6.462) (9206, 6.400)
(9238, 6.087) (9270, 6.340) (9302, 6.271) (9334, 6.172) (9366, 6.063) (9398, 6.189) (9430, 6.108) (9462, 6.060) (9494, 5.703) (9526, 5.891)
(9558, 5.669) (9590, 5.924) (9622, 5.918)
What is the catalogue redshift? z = 0.000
